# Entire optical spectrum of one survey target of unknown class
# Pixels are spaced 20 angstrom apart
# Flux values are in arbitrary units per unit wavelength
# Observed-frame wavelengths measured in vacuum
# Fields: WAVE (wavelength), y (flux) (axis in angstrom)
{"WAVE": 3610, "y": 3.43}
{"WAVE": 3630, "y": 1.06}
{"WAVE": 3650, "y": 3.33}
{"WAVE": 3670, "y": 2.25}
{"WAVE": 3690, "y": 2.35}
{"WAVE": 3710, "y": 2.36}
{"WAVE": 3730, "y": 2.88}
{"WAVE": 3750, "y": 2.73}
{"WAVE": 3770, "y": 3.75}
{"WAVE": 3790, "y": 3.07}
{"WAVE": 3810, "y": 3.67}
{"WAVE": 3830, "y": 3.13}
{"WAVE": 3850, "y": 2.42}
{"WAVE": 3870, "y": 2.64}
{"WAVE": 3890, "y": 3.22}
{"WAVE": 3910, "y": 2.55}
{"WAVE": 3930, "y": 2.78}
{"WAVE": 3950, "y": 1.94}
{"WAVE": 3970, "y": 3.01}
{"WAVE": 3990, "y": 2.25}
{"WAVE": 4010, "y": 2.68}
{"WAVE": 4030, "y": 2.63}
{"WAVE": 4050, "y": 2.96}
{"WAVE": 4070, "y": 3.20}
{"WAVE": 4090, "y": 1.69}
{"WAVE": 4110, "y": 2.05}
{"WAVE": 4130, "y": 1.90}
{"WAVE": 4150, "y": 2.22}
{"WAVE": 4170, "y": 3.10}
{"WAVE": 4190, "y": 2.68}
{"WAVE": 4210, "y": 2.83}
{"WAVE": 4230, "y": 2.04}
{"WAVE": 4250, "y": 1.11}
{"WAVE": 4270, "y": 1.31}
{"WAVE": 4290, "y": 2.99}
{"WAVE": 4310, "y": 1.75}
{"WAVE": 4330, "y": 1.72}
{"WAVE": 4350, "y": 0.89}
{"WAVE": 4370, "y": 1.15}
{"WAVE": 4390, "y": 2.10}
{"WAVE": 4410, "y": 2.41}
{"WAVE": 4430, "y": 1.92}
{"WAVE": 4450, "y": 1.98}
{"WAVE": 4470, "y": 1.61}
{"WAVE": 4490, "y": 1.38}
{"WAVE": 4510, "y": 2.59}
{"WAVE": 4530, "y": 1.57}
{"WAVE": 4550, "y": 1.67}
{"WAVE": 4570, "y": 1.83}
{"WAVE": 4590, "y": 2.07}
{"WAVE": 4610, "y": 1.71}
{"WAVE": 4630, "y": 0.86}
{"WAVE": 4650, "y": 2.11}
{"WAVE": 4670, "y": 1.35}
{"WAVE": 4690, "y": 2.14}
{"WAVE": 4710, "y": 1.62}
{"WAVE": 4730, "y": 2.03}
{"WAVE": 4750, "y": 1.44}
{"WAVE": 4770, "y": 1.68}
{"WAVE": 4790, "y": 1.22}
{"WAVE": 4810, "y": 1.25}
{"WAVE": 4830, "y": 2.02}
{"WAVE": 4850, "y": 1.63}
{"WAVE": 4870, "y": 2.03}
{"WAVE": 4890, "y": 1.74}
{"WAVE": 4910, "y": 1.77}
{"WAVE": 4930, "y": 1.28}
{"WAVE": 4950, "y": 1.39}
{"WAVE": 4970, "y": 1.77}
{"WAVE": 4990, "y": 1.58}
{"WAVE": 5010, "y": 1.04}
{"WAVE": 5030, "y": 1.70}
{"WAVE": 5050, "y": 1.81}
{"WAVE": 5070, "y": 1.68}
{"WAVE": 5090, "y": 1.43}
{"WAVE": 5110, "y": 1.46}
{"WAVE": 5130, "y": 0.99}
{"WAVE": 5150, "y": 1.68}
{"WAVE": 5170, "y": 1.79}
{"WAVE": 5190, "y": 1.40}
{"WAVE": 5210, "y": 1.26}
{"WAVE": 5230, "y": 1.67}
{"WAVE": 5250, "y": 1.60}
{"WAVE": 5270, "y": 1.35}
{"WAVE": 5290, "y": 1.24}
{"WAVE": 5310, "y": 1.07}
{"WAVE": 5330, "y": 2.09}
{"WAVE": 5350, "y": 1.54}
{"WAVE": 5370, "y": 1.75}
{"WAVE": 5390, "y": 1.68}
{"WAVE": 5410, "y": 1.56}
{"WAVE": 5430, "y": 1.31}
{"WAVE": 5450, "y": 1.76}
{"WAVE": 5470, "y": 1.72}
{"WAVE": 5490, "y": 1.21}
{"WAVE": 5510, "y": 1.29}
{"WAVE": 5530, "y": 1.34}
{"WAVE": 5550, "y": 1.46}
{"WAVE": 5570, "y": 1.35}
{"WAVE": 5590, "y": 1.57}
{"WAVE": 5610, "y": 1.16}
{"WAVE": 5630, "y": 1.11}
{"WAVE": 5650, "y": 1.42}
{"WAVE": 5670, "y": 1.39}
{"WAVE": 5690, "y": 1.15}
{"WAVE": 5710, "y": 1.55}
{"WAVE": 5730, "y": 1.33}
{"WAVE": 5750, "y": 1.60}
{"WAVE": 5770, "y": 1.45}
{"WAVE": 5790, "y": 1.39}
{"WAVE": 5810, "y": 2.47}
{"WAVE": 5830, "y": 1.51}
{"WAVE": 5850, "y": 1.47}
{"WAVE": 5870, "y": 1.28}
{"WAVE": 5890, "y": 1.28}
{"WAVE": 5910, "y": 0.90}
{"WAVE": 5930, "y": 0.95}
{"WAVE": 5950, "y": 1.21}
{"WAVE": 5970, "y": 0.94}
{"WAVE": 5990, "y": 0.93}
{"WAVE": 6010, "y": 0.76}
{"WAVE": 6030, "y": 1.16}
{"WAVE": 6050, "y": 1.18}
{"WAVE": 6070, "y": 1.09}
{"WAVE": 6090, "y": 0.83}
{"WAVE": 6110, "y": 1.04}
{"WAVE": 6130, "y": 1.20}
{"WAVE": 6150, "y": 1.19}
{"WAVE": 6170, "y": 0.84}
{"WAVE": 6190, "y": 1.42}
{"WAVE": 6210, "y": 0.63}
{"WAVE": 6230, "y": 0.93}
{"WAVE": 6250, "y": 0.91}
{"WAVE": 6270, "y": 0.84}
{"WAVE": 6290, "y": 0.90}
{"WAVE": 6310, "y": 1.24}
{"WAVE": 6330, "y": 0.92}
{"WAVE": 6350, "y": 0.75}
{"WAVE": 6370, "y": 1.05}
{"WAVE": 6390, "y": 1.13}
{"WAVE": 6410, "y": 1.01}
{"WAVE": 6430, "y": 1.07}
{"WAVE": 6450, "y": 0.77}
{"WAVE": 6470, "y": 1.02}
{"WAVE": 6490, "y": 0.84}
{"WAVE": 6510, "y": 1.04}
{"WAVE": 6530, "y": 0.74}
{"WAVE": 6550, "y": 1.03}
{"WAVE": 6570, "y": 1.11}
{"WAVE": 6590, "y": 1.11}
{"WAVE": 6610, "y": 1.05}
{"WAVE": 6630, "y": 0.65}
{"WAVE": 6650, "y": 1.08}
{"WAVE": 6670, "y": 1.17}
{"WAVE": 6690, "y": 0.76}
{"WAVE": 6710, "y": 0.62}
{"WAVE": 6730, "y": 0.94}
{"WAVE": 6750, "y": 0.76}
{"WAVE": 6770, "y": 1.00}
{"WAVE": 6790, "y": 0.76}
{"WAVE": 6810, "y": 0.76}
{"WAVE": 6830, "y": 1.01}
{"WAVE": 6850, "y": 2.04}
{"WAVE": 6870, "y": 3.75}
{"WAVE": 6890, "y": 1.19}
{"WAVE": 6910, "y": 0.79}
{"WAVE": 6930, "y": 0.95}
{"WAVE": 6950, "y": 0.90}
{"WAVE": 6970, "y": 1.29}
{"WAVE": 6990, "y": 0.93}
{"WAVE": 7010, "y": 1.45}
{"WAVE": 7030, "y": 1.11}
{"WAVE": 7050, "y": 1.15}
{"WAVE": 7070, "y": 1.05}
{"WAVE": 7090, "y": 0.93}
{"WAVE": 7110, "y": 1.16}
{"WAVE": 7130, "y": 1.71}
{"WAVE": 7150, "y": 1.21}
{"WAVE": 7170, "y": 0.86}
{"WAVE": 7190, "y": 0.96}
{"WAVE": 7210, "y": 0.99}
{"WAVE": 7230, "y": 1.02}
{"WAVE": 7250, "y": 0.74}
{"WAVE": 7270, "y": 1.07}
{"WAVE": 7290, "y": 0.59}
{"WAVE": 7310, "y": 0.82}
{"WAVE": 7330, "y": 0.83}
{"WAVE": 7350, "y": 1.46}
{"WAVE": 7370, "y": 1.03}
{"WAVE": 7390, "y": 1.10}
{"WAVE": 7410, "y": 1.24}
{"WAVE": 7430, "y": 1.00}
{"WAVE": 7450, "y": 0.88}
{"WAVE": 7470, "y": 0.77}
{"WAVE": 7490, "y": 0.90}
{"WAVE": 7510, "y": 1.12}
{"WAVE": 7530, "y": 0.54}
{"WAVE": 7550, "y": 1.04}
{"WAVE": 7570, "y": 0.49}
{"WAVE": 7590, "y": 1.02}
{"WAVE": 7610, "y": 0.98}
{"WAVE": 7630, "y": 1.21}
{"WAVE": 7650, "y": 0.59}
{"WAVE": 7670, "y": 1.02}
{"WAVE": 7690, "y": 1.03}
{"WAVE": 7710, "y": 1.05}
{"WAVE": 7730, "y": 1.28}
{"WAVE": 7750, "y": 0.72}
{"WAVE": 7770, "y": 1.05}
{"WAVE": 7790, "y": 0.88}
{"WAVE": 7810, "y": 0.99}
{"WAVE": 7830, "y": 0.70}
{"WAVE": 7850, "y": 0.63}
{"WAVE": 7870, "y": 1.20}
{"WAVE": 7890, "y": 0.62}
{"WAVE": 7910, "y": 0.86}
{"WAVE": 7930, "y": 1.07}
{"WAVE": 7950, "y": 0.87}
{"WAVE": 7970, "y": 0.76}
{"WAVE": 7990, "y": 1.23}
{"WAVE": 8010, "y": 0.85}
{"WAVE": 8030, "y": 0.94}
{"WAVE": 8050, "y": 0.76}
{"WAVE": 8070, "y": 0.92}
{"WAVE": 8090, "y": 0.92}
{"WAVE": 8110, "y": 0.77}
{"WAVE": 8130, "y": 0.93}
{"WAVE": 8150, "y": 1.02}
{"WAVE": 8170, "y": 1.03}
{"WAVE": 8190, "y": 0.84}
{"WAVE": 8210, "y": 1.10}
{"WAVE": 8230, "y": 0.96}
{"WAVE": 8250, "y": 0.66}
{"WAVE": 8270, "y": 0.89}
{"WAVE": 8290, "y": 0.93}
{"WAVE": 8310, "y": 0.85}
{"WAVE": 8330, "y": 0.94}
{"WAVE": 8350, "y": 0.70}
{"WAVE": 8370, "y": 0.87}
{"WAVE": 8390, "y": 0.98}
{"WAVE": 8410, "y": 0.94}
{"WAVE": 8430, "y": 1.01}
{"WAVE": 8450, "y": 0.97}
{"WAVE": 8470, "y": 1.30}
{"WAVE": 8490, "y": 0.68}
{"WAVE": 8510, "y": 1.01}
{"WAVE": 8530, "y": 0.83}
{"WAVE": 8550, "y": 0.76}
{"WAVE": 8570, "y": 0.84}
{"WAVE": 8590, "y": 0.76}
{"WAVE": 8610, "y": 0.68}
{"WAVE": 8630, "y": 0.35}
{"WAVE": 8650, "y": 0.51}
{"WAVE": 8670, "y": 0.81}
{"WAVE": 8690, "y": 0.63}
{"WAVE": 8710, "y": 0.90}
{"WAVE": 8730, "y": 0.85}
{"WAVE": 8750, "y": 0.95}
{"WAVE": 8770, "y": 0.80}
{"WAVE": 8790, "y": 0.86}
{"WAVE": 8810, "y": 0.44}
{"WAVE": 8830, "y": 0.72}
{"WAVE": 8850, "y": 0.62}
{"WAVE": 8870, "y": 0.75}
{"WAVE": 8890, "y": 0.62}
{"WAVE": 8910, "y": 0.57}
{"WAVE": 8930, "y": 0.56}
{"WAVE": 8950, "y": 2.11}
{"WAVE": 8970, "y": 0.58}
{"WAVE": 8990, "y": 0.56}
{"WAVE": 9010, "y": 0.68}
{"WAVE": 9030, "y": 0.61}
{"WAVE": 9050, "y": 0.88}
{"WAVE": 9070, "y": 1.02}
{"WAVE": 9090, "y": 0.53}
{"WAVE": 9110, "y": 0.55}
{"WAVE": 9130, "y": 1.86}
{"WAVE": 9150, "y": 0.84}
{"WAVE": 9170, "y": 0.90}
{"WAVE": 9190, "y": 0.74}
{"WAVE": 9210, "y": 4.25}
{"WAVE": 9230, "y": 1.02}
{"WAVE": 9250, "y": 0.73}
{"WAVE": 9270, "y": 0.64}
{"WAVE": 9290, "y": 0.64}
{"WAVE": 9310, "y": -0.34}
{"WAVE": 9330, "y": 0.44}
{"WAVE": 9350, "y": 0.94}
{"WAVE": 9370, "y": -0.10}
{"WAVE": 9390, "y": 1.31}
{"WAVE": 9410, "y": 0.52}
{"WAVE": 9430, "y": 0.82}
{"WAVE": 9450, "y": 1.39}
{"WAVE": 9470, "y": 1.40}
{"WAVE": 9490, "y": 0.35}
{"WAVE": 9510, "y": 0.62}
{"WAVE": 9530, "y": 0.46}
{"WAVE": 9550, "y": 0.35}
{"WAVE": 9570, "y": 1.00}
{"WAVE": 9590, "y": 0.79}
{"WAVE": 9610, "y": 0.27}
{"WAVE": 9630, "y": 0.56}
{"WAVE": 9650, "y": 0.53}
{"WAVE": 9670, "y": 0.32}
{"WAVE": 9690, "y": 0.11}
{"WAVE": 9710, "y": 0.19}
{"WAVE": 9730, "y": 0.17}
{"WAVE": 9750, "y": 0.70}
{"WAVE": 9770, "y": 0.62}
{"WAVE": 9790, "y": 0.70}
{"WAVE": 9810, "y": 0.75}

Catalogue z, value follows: 0.840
